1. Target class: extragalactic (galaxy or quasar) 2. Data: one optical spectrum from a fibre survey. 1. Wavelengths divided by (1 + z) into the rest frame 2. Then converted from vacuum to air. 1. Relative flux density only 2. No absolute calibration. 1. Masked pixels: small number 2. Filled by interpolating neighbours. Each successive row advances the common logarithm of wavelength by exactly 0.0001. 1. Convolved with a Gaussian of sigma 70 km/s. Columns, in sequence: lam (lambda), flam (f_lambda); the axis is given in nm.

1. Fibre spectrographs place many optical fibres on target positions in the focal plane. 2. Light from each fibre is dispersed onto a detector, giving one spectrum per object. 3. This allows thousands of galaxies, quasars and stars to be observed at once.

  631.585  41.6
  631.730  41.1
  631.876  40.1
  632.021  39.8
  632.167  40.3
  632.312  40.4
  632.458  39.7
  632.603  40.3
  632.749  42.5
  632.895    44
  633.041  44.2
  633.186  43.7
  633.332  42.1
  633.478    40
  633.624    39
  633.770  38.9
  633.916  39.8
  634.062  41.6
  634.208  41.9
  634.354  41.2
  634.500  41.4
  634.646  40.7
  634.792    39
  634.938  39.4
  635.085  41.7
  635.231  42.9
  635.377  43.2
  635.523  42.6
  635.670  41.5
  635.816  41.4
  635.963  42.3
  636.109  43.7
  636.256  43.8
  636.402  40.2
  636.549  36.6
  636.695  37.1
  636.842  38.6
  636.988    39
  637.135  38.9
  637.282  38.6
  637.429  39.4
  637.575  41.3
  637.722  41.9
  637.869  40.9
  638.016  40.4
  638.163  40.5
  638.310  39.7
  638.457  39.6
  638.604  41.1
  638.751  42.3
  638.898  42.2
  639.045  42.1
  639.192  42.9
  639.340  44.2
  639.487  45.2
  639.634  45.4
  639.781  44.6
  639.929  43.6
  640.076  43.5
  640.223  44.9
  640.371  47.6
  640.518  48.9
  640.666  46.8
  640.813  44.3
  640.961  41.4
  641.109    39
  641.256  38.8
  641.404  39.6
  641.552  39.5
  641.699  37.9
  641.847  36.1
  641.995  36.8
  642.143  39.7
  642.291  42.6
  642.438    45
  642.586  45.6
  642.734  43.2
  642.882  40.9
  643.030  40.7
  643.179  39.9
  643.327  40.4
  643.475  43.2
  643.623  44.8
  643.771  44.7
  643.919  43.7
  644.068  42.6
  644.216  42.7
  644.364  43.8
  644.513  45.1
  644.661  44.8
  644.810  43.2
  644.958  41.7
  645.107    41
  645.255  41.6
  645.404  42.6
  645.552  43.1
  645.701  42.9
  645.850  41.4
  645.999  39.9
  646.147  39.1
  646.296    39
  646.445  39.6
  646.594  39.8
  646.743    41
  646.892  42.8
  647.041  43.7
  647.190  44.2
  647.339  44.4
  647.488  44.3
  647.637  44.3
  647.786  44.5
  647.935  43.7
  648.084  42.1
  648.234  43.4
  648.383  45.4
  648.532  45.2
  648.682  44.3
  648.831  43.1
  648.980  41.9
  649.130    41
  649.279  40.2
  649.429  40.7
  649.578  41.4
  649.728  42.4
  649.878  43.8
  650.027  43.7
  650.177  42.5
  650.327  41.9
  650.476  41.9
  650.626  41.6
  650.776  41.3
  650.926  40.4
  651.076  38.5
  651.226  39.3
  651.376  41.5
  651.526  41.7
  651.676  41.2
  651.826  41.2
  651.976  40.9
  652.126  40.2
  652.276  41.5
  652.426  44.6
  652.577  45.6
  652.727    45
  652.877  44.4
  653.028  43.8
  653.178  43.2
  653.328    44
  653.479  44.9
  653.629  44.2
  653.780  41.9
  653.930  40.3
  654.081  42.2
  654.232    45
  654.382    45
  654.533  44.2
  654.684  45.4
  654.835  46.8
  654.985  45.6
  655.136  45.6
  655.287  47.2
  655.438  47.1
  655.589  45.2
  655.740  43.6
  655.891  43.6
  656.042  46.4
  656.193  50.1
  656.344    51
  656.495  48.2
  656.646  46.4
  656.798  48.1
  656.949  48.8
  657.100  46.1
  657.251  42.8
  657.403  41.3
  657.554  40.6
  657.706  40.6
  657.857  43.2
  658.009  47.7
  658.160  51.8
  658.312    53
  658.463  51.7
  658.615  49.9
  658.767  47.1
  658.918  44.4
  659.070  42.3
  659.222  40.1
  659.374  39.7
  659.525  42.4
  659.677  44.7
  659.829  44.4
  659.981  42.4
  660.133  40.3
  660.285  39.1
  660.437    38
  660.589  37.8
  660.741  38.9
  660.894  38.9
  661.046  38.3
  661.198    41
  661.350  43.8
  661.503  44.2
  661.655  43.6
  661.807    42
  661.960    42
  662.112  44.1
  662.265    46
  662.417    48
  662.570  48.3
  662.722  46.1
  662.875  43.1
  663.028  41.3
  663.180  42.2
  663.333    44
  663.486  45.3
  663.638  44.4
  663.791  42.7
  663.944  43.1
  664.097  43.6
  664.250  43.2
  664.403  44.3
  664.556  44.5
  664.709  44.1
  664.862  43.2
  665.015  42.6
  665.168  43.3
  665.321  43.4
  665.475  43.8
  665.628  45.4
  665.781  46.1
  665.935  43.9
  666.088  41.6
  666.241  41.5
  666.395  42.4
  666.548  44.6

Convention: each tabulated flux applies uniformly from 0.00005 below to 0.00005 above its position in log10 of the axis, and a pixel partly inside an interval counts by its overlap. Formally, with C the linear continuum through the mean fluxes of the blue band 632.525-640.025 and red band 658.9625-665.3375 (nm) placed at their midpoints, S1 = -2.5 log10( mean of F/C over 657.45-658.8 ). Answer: -0.11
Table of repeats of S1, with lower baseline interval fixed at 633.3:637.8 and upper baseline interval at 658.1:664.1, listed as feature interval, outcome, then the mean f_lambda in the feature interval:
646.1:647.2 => 0.024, 41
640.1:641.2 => -0.085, 44.6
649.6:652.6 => 0.018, 41.7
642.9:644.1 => -0.022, 42.4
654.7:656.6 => -0.090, 46.7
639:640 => -0.075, 44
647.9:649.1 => -0.036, 43.5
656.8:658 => -0.018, 43.9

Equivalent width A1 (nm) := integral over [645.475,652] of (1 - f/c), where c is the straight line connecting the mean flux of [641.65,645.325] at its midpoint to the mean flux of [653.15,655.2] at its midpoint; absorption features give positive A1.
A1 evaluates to 0.16 nm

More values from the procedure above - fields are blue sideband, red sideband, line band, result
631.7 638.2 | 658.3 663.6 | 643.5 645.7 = -0.08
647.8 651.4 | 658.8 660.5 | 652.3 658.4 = -0.49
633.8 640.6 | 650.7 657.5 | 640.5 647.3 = 0.12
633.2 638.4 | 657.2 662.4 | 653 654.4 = -0.03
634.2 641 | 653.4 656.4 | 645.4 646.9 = 0.09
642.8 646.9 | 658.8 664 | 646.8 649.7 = -0.07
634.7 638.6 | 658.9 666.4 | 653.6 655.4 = -0.10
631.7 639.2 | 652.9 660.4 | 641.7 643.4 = 0.06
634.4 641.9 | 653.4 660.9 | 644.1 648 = 0.03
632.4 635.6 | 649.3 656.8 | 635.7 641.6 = 0.02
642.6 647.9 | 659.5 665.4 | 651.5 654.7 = -0.04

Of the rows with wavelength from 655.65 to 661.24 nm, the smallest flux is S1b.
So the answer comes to 37.8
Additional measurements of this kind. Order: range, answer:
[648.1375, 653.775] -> 38.5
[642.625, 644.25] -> 39.9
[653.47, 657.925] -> 40.3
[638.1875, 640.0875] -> 39.6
